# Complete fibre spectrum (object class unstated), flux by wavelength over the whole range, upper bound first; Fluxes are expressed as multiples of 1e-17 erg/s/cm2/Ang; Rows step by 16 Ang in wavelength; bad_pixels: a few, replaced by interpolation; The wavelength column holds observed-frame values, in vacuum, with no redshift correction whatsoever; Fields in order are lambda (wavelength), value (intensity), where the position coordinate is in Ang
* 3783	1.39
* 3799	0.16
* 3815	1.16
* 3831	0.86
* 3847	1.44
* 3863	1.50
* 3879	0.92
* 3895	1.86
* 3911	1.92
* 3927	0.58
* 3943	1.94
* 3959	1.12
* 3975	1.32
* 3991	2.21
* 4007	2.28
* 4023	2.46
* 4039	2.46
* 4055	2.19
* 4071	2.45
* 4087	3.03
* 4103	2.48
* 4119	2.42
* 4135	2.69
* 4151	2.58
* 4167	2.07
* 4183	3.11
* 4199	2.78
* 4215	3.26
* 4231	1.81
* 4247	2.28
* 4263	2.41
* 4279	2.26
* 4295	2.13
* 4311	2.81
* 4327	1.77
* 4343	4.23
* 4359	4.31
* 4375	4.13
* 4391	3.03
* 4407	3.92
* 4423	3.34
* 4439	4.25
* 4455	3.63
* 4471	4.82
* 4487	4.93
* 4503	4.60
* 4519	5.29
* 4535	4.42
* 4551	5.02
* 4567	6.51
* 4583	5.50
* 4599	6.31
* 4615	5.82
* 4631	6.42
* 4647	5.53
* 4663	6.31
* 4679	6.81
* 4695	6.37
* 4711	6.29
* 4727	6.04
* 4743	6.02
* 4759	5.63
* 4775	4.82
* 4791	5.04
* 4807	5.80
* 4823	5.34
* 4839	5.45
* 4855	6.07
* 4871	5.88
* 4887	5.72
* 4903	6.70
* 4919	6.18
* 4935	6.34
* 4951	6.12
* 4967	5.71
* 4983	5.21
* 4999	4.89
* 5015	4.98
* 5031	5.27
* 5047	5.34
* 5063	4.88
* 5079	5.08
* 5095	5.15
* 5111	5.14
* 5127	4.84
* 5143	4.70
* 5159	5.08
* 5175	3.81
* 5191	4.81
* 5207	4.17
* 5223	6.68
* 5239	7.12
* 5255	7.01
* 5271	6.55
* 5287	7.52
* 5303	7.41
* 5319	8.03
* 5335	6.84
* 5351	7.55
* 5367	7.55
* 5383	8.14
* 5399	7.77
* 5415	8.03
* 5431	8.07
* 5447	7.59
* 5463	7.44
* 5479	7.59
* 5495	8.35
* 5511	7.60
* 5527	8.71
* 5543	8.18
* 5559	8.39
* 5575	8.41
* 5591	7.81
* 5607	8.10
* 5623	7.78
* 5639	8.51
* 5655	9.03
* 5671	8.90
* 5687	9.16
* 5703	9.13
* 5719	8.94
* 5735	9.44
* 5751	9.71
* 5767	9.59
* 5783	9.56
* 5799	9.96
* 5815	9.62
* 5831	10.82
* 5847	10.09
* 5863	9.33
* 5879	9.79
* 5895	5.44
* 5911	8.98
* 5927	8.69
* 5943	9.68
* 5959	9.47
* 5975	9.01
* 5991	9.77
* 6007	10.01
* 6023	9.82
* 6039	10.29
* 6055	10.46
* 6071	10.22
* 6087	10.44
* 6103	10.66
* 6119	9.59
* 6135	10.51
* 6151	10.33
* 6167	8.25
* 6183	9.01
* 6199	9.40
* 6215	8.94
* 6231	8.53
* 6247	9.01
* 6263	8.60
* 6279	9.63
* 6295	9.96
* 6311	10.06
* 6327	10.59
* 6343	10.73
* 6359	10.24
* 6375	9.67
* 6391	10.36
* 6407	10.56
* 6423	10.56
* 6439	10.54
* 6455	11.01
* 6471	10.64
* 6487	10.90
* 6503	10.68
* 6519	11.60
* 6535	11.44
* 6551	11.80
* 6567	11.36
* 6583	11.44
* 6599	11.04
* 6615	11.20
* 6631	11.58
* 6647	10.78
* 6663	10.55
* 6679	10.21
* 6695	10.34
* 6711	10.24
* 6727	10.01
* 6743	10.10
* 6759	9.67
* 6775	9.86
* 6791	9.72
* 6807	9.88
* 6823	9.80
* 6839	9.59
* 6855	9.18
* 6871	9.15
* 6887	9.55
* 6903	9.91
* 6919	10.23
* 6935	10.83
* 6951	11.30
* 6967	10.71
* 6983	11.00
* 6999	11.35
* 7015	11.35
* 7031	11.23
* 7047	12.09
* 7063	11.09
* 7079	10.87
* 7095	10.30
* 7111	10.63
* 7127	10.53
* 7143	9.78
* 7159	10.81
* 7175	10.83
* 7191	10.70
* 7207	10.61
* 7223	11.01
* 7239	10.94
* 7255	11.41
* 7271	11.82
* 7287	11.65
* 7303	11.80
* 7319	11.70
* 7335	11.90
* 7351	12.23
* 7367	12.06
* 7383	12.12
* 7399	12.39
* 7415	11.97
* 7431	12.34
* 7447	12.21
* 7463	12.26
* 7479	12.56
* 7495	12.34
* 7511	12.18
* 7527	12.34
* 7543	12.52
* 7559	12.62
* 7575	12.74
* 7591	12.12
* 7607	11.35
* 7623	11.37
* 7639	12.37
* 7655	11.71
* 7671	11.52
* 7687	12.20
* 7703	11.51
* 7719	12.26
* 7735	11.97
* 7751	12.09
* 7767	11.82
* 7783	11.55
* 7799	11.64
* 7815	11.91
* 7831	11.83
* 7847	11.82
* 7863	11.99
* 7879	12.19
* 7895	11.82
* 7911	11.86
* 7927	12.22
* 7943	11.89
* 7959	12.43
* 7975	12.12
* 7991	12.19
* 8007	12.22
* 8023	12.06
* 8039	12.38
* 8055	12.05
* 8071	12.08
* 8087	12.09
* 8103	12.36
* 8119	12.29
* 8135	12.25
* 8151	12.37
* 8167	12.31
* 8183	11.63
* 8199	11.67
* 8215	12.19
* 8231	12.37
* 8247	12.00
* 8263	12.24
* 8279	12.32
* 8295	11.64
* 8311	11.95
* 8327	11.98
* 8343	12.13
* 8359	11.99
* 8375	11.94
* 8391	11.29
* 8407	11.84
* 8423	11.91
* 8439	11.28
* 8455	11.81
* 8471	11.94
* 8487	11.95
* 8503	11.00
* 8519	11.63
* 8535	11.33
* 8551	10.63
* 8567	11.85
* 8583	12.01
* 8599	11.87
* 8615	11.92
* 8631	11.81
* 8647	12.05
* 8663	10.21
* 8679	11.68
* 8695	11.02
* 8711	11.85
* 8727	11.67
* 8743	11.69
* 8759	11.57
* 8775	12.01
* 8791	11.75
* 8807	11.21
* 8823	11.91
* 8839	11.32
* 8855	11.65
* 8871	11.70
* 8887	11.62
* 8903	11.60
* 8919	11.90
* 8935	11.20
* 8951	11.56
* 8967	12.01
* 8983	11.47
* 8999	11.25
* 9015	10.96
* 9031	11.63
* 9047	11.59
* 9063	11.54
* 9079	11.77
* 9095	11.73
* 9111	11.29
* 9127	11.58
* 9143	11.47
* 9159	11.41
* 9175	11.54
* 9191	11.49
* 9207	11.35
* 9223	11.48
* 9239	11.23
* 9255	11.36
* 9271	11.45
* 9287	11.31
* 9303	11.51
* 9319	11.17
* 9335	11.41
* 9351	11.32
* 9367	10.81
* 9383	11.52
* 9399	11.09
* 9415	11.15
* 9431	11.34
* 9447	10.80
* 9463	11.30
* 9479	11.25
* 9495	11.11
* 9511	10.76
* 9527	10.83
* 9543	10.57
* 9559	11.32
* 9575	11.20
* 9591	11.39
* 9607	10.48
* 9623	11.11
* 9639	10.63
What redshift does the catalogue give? 0.000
